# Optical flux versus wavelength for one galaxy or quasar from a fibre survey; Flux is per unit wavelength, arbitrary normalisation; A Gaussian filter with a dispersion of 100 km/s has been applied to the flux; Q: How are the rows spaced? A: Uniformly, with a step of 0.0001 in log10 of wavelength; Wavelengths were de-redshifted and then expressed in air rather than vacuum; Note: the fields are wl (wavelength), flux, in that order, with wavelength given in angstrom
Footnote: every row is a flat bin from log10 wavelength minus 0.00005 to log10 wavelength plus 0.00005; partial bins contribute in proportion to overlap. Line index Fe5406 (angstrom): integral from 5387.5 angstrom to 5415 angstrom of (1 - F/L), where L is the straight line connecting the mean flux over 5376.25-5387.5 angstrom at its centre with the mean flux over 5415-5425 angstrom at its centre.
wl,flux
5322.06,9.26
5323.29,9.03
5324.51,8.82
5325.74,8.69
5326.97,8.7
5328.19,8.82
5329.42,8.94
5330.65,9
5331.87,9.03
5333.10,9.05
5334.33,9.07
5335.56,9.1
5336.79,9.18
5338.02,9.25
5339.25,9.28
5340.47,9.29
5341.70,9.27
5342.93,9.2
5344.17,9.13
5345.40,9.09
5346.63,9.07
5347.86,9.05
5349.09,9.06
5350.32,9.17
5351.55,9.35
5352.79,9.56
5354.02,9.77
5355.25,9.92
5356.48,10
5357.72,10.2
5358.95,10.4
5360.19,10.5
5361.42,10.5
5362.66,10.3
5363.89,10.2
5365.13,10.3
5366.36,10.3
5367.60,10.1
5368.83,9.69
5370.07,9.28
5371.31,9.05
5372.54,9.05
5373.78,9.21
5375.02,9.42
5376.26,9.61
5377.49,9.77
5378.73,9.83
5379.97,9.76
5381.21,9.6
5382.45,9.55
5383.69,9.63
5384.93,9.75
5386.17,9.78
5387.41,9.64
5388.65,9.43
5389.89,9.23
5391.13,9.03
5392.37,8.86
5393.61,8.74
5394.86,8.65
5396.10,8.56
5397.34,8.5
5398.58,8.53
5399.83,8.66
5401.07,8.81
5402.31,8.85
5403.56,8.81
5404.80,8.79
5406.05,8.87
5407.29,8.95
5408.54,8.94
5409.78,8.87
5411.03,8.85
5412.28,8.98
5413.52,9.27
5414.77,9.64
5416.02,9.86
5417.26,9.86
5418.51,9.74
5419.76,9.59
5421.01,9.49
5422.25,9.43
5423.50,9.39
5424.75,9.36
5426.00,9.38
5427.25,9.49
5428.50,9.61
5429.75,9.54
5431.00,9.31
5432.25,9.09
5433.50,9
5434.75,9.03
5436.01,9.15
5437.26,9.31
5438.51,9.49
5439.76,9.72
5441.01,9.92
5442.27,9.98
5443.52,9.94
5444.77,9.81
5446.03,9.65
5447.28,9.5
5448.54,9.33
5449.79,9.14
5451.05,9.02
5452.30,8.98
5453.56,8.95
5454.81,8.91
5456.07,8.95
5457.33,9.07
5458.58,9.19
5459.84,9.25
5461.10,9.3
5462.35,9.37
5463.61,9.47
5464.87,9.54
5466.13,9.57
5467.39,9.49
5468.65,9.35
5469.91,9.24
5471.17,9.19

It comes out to 2.1 angstrom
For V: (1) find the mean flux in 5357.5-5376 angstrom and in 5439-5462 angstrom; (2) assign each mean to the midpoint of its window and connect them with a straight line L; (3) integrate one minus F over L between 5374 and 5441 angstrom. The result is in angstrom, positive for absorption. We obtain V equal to 2.5 angstrom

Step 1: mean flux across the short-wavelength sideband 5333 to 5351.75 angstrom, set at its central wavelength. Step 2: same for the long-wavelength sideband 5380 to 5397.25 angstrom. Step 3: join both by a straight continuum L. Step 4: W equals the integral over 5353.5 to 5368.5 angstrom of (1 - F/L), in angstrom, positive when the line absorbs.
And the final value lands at -1.6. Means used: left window 9.16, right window 9.26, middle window 10.2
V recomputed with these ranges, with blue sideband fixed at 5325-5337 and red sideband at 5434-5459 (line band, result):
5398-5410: 0.5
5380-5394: -0.4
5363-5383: -1.3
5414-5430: -0.5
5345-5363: -1.4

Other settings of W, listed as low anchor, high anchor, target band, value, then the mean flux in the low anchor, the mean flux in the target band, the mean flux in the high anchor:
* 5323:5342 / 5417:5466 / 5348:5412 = -1.6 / 9.03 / 9.41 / 9.39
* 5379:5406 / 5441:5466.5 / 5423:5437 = -0.1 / 9.11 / 9.3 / 9.36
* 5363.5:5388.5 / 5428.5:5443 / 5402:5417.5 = 0.7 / 9.67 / 9.1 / 9.43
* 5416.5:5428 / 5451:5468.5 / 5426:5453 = -0.1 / 9.53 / 9.43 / 9.23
